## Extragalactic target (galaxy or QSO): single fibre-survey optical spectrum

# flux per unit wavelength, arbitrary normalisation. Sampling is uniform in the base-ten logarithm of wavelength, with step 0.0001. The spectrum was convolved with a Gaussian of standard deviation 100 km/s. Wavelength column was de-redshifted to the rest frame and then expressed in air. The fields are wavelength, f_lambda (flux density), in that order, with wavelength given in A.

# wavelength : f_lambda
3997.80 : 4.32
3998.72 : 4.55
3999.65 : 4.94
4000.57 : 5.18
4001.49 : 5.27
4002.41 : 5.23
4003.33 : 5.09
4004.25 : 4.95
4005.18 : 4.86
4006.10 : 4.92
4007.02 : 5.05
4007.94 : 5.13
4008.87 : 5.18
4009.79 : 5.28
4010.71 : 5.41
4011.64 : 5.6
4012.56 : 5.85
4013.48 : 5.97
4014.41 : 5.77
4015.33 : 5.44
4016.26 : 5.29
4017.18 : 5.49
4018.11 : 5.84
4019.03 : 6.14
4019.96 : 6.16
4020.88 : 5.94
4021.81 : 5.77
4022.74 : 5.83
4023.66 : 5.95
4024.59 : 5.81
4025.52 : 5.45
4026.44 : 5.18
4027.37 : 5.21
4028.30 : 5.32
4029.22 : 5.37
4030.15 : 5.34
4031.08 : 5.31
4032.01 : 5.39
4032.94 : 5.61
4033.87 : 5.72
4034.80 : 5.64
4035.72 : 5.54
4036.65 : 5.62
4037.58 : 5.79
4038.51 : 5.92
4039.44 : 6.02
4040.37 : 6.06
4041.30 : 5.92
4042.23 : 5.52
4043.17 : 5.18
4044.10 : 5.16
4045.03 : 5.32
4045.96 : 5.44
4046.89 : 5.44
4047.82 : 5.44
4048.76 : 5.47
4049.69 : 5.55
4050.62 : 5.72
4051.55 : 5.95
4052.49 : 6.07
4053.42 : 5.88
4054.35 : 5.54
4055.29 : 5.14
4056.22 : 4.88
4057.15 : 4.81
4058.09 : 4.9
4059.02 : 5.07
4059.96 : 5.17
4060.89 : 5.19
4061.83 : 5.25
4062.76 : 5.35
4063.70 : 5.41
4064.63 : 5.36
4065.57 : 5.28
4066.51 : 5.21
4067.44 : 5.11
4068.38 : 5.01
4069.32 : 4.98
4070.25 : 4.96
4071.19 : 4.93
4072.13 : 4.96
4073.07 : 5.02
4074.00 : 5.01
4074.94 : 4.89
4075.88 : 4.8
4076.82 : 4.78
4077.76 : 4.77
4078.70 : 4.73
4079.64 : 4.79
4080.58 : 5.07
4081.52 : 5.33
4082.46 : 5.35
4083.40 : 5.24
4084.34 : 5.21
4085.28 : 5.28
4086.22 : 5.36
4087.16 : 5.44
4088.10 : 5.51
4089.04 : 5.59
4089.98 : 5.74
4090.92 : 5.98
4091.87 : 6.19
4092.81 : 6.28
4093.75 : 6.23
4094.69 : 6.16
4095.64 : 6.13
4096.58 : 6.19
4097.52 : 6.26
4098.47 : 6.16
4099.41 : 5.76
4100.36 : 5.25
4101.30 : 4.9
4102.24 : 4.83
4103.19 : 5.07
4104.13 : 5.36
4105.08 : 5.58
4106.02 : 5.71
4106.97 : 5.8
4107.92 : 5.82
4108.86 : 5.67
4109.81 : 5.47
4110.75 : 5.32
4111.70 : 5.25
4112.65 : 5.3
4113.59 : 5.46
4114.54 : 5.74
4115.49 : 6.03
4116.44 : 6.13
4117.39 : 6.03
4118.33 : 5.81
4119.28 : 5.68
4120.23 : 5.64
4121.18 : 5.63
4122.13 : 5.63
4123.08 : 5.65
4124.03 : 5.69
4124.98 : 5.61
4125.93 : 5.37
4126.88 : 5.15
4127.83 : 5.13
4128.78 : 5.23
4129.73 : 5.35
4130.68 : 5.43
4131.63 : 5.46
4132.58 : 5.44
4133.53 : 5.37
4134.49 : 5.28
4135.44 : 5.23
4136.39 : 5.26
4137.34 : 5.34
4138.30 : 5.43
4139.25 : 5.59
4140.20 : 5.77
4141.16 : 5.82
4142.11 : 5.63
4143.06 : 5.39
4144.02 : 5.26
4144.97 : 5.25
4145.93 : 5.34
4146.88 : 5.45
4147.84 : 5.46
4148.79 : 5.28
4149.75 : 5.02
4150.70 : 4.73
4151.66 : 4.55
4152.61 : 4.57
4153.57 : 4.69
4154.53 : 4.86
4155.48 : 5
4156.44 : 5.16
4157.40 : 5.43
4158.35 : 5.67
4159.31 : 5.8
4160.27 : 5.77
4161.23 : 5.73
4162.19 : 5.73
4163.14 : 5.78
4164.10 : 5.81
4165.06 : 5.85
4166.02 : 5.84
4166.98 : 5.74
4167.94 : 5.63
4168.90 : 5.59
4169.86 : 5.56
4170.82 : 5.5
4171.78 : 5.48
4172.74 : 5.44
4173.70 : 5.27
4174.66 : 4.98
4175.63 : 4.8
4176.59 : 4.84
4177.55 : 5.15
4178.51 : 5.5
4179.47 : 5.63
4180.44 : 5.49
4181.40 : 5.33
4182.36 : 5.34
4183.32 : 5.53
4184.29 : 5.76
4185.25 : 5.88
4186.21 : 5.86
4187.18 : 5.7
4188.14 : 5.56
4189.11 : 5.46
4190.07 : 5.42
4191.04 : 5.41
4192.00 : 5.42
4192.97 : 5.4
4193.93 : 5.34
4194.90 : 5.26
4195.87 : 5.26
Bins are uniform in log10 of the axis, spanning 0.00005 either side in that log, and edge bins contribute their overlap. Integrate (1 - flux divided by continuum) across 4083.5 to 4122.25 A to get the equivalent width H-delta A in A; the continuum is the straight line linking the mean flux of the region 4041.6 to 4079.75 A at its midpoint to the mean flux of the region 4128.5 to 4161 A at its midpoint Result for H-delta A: -3.02 A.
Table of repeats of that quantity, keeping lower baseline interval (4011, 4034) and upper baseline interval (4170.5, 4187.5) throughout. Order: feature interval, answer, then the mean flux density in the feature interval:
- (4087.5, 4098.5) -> -1.0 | 6.02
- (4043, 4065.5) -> 0.9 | 5.36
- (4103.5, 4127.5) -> -0.5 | 5.61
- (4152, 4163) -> 0.3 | 5.32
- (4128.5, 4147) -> 0.2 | 5.42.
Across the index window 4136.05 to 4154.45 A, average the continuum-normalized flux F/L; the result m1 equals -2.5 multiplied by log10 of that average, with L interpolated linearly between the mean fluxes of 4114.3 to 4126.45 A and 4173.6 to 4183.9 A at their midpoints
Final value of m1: 0.06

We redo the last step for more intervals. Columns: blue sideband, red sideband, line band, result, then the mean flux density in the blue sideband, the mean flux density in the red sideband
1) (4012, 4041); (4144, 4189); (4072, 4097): 0.03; 5.67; 5.4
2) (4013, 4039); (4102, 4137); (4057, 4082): 0.11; 5.64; 5.51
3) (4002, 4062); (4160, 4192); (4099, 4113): 0.02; 5.49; 5.52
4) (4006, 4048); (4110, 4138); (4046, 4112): 0.03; 5.57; 5.5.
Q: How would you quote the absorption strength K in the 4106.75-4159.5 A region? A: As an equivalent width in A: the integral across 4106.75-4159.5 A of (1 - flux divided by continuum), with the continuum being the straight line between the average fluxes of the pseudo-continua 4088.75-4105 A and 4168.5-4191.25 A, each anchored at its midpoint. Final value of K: 1.94 A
